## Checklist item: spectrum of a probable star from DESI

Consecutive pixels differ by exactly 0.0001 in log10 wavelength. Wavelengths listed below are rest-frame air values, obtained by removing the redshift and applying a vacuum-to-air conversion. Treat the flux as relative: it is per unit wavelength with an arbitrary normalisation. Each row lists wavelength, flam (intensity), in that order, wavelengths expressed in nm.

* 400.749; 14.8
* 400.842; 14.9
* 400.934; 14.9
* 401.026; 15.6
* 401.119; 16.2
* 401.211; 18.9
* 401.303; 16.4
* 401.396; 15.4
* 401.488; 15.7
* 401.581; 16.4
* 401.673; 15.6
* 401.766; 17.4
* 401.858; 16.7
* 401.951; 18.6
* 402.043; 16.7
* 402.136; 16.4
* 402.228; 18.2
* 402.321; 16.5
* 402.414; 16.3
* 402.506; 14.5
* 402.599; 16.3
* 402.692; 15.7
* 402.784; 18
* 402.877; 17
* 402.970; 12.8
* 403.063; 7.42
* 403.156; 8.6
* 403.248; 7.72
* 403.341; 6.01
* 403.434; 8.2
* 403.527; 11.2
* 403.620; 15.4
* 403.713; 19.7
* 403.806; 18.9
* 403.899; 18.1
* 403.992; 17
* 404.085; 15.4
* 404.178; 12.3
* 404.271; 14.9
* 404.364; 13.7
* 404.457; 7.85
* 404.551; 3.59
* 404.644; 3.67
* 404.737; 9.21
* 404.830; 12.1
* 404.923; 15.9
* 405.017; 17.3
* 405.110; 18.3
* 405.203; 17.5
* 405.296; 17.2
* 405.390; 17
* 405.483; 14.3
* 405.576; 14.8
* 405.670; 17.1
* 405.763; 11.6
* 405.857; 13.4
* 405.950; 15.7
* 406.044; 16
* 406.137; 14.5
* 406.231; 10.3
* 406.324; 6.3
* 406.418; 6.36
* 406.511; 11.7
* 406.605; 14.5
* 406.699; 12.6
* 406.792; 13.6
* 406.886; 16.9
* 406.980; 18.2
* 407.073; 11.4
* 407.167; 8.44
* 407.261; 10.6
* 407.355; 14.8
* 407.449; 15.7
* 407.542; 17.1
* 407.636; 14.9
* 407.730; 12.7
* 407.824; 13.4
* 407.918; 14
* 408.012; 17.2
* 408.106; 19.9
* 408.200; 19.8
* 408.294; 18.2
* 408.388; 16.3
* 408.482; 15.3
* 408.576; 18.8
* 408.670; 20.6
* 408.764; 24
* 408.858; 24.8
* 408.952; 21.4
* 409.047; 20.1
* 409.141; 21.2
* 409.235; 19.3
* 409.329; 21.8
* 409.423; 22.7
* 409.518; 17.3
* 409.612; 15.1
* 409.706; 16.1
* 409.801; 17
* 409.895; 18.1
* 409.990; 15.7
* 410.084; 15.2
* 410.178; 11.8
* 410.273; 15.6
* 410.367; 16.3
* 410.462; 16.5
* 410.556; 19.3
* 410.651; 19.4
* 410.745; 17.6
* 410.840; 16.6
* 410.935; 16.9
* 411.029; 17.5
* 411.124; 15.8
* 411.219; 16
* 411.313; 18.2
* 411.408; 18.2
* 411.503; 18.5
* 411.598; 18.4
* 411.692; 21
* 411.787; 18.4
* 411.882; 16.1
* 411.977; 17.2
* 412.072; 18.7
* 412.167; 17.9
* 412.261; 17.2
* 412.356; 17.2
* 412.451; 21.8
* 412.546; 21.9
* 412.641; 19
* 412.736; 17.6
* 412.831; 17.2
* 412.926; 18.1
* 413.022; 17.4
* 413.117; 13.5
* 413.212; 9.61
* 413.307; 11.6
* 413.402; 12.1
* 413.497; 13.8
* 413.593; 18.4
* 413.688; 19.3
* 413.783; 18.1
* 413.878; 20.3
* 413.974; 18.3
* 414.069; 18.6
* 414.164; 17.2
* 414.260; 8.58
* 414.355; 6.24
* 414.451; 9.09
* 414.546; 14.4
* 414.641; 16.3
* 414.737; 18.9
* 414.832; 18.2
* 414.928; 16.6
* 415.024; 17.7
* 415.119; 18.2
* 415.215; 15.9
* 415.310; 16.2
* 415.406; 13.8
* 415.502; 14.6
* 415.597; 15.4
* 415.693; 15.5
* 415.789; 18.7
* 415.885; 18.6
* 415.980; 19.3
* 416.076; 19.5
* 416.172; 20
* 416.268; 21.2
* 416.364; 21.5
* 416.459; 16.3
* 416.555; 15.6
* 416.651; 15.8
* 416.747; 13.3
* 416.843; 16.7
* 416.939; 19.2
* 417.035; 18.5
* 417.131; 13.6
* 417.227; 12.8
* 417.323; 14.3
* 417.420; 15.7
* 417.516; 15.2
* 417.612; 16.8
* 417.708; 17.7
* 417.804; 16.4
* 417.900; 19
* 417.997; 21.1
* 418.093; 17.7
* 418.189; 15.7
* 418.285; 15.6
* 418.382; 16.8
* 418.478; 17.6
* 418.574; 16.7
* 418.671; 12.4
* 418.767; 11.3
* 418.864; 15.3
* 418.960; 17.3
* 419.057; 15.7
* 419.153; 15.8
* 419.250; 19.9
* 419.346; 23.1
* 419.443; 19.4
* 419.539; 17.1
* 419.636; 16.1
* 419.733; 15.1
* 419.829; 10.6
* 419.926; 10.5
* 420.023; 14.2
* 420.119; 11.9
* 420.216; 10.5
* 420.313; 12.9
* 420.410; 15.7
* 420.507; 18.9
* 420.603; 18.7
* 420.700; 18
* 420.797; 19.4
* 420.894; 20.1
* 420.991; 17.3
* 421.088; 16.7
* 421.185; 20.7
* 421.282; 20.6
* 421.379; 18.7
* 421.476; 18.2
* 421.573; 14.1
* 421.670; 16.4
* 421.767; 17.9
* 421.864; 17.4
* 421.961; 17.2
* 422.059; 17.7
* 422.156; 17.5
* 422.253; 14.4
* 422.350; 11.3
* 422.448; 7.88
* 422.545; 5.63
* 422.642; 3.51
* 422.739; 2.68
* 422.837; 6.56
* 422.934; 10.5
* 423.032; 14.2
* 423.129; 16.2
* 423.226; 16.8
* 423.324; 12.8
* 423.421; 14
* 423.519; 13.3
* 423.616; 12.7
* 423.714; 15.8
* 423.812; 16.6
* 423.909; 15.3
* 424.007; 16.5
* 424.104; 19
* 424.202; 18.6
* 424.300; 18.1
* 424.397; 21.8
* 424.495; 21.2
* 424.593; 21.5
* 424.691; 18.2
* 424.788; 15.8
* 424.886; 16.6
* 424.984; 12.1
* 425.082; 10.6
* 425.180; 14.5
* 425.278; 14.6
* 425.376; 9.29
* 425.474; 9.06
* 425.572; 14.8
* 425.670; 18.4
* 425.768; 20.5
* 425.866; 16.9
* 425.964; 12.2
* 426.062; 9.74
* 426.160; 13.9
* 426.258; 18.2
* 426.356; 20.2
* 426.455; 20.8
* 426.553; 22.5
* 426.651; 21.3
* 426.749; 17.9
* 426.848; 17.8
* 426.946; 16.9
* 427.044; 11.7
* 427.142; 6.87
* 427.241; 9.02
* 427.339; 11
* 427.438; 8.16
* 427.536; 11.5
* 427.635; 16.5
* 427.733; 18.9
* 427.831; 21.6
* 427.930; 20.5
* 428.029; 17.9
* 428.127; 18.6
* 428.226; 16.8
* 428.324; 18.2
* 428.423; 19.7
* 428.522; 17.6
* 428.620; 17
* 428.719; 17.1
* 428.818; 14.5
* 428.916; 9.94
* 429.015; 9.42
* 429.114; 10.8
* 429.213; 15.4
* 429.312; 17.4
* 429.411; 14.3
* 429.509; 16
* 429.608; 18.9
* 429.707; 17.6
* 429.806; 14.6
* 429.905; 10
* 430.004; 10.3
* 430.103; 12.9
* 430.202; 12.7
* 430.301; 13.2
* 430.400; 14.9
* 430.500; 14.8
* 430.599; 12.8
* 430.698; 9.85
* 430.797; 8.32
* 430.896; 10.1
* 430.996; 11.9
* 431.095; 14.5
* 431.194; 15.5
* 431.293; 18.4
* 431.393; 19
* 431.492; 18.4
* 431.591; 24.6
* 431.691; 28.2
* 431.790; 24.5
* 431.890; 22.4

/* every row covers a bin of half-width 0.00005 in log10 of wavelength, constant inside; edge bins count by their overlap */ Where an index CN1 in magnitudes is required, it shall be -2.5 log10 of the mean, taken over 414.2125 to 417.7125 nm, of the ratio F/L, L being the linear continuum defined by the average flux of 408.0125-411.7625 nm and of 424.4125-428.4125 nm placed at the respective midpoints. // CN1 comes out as 0.084 mag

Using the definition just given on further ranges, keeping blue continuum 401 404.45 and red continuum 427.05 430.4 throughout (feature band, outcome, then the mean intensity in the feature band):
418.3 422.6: -0.08 mag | 15.9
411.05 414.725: -0.12 mag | 16.5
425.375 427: -0.14 mag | 16.7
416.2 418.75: -0.13 mag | 16.6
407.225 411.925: -0.18 mag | 17.6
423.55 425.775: -0.09 mag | 16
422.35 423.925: 0.27 mag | 11.4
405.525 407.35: 0.16 mag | 12.9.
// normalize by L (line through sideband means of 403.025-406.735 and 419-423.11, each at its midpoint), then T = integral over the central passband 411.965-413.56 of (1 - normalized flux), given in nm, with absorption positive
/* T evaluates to -0.31 nm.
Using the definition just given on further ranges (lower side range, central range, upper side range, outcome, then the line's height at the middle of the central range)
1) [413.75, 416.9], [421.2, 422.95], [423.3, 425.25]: 0.31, 16.3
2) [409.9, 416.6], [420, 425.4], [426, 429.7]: 0.32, 16.2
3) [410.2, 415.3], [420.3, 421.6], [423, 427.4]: -0.16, 16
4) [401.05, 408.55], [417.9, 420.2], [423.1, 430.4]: -0.13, 15.1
